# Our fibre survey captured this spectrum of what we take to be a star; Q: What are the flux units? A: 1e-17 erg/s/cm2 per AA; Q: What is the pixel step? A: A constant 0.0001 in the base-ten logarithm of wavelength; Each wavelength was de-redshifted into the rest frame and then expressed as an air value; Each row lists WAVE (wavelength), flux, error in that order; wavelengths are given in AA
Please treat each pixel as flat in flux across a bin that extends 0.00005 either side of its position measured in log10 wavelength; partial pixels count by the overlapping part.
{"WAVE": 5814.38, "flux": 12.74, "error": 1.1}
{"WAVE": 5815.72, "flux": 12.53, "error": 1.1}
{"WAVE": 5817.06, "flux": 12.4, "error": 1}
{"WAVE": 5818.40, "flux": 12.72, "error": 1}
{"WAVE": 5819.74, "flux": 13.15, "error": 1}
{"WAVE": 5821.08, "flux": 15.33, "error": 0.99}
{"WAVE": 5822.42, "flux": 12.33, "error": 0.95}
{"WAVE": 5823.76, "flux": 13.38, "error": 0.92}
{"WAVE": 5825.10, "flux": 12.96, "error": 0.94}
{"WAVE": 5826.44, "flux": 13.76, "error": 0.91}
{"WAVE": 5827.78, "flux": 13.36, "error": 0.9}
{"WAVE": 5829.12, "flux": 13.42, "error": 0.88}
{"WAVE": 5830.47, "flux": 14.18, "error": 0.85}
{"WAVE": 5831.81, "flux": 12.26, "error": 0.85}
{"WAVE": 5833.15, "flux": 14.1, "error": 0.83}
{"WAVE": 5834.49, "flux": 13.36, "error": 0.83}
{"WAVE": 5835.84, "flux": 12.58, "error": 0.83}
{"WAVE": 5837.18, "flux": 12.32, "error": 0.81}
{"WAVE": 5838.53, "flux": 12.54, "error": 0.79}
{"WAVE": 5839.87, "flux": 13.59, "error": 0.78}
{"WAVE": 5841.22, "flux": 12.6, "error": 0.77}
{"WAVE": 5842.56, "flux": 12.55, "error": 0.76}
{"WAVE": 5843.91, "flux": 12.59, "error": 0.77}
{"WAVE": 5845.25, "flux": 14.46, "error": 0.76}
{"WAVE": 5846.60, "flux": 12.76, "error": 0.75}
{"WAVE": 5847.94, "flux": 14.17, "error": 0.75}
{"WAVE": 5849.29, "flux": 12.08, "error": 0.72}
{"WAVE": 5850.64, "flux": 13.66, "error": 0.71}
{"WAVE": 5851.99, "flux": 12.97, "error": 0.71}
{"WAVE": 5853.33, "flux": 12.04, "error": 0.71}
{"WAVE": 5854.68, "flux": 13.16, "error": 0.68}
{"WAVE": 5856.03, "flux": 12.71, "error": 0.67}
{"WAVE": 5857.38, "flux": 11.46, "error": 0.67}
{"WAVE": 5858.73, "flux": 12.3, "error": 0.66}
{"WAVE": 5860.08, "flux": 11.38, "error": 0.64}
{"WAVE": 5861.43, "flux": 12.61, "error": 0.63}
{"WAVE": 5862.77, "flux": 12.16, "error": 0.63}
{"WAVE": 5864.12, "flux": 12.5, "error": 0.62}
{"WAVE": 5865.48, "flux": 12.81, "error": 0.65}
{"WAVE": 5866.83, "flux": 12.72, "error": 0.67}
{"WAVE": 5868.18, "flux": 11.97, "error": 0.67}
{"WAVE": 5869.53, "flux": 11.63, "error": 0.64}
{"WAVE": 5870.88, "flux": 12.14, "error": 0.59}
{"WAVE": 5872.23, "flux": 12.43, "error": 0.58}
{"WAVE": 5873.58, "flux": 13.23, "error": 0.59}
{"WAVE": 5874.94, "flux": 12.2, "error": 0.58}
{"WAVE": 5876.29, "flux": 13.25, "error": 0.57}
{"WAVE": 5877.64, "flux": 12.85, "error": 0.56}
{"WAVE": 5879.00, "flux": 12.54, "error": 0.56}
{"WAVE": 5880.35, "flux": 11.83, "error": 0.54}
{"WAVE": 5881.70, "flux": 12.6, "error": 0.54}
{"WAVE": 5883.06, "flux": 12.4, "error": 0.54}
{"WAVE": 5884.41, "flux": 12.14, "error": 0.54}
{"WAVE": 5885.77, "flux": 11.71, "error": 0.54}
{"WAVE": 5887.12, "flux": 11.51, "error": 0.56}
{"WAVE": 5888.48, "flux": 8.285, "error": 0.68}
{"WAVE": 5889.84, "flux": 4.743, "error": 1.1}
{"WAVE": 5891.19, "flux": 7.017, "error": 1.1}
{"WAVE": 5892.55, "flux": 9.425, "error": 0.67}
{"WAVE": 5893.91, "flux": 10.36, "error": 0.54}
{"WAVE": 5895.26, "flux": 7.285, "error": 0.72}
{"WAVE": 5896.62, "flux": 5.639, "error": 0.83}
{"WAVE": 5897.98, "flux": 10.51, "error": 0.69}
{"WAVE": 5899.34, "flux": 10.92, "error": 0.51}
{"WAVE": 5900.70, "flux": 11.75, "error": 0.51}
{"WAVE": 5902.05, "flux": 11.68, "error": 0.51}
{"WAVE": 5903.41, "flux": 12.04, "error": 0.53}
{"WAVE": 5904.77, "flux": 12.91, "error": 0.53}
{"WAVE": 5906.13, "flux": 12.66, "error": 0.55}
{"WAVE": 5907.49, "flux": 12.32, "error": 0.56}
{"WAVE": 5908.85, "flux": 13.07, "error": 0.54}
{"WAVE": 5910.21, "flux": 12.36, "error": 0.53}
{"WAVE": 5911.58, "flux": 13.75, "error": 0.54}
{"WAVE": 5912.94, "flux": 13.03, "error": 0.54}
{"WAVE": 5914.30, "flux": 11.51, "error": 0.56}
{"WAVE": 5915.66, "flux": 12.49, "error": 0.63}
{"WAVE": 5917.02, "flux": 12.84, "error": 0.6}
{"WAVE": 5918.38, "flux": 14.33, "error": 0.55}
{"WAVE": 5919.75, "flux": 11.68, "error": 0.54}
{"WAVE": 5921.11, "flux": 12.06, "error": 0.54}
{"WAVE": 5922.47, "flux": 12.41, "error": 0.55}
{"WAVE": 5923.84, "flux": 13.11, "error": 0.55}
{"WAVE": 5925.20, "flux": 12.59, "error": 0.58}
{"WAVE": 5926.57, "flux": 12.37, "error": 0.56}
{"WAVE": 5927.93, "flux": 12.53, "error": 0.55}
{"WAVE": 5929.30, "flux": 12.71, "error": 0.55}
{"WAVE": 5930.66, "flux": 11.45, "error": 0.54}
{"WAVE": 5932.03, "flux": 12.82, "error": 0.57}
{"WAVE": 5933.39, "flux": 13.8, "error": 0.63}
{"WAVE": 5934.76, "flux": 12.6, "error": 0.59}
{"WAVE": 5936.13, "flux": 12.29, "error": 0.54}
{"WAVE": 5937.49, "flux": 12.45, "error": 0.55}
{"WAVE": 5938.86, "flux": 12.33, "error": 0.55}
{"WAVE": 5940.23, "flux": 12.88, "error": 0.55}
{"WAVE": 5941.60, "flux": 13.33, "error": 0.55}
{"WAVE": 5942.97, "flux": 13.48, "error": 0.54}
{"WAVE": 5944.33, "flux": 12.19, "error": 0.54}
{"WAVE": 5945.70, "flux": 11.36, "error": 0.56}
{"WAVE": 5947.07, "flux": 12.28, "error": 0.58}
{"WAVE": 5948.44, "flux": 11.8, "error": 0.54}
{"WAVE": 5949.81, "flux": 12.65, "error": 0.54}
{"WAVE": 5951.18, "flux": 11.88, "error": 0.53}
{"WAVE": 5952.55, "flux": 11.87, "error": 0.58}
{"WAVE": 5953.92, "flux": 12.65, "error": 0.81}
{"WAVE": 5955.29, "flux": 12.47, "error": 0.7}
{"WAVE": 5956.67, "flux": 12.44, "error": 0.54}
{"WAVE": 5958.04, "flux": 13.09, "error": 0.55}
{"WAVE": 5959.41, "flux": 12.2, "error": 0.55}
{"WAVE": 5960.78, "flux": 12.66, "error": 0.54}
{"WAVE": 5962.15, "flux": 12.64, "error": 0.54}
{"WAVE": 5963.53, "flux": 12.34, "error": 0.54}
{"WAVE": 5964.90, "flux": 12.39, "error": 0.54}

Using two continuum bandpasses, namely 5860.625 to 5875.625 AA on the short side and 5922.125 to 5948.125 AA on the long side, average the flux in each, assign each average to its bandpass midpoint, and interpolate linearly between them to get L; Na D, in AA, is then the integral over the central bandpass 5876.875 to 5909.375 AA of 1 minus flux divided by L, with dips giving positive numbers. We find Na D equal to 4.4 AA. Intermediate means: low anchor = 12.4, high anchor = 12.6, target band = 10.8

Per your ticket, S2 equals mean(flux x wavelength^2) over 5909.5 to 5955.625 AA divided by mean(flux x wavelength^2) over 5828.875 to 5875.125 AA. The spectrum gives 1.0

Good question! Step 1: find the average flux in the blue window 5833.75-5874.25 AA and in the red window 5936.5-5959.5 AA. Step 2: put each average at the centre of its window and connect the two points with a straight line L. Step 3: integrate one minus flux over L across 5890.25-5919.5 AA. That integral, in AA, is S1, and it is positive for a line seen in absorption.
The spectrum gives 2.9 AA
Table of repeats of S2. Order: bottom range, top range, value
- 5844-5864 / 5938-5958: 1.01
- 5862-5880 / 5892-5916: 0.92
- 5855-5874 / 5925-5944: 1.06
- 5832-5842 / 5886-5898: 0.65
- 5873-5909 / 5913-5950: 1.16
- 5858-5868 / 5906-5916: 1.04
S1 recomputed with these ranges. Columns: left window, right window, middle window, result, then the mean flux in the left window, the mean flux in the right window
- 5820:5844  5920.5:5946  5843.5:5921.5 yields 6.3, 13.2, 12.6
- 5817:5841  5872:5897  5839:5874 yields -2.1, 13.2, 10.6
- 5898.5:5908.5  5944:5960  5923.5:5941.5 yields -0.7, 12.1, 12.2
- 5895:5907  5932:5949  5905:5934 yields -2.7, 10.7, 12.6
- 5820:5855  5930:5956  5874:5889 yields 1.0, 13.2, 12.4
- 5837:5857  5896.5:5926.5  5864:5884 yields 0.3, 12.9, 12.2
